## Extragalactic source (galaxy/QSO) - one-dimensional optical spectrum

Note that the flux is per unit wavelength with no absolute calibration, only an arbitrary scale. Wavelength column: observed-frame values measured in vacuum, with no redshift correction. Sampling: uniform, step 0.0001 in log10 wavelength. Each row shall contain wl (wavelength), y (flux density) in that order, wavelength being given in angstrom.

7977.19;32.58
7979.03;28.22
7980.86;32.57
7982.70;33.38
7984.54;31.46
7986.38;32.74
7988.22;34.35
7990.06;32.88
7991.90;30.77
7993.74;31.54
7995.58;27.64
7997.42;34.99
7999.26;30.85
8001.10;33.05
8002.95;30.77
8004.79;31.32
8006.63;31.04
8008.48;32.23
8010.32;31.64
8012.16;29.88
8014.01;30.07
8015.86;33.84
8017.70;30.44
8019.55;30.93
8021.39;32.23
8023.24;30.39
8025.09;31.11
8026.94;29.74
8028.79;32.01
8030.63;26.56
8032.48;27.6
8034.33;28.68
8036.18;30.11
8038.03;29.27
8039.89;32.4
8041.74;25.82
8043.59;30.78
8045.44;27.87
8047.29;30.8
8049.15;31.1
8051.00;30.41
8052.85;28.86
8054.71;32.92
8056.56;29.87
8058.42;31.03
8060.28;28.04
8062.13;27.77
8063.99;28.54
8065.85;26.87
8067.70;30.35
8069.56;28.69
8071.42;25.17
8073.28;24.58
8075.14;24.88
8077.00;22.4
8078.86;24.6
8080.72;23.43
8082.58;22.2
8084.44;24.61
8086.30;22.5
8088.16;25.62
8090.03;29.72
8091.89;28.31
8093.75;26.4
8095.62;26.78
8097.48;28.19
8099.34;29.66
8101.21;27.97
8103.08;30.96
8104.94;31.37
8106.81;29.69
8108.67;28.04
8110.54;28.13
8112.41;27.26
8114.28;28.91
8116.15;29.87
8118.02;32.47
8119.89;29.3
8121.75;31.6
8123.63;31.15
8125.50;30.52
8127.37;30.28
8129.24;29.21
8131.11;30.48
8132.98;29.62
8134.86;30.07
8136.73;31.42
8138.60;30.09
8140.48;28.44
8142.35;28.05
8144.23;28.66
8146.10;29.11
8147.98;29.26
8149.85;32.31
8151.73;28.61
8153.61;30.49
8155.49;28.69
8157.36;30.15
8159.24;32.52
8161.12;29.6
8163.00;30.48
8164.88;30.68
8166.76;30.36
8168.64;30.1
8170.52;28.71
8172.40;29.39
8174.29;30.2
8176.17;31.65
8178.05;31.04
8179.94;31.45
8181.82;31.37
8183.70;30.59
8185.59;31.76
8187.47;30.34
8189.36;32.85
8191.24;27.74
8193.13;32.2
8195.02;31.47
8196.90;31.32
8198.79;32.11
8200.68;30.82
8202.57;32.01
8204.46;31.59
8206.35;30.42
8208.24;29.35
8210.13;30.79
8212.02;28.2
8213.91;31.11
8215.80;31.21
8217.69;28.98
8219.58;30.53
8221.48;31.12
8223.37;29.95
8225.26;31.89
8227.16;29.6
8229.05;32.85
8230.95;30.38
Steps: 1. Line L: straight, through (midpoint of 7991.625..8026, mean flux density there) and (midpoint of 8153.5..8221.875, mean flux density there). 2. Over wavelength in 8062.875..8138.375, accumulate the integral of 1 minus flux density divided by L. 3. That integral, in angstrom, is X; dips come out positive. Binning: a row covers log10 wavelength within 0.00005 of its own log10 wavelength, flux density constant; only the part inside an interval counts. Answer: 7.0 angstrom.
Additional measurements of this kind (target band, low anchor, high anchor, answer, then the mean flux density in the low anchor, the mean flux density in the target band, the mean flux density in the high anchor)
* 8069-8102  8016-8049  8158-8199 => 4.81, 29.9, 25.8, 30.8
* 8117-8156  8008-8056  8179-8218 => 0.83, 30.3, 30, 30.9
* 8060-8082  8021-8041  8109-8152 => 2.72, 29.9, 26.2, 29.8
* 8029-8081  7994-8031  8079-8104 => 0.71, 31.1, 28.3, 26.6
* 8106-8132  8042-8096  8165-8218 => -0.93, 27.4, 29.8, 30.7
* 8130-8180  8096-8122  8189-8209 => 0.36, 29.4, 30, 31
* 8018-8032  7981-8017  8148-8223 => 0.58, 31.8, 30.3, 30.6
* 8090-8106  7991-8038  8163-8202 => 1.04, 30.8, 28.8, 30.8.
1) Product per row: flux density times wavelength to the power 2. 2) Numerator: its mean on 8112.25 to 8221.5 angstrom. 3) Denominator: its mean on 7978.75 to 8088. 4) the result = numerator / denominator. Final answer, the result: 1.07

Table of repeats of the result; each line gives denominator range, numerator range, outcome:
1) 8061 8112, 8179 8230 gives 1.18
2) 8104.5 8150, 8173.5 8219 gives 1.05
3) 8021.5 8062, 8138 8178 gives 1.03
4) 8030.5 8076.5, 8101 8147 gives 1.05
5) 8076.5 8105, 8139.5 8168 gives 1.14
